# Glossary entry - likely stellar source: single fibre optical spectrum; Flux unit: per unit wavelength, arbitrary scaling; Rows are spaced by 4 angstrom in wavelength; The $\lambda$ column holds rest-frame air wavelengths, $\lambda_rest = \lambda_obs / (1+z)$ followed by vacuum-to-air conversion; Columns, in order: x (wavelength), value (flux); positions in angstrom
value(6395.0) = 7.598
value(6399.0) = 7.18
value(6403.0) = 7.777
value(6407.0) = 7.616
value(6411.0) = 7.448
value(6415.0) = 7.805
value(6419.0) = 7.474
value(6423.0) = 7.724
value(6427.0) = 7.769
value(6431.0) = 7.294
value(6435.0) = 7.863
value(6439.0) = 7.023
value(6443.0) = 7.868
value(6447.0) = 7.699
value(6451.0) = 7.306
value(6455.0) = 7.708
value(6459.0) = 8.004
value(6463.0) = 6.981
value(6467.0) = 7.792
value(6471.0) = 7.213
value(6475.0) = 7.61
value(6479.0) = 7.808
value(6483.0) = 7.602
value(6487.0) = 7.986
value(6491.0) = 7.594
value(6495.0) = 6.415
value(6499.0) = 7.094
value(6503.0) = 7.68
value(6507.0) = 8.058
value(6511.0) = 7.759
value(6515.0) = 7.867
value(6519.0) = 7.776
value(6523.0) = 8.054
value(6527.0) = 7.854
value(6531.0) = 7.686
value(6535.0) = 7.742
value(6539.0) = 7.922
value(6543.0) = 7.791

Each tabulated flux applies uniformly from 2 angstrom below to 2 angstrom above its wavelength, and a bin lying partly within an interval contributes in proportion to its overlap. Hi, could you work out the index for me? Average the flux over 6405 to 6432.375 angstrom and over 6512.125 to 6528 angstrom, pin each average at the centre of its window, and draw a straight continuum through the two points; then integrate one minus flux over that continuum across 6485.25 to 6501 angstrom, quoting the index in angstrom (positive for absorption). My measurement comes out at 1.1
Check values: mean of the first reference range 7.6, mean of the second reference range 7.88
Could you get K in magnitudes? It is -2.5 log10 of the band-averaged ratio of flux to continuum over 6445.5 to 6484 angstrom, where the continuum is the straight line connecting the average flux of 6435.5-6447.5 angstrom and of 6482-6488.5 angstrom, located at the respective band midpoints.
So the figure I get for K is 0.02 mag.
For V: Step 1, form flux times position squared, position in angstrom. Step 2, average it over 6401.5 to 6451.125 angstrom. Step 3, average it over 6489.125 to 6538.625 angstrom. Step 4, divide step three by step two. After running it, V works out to 1.0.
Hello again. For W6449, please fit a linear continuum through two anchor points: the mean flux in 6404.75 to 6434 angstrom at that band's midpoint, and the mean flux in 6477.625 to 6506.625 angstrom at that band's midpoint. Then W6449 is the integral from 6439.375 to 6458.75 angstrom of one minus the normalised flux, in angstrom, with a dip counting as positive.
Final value -0.2 angstrom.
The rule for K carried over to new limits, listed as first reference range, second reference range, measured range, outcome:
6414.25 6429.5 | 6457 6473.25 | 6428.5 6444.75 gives 0.01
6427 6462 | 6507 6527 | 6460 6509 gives 0.04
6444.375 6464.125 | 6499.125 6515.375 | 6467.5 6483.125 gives 0.01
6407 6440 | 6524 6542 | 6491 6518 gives 0.04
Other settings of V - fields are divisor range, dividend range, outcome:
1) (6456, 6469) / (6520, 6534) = 1.05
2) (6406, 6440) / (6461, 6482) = 1.00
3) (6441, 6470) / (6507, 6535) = 1.05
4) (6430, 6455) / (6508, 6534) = 1.07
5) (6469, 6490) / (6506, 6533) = 1.04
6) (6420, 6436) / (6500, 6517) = 1.05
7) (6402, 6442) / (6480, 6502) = 0.99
